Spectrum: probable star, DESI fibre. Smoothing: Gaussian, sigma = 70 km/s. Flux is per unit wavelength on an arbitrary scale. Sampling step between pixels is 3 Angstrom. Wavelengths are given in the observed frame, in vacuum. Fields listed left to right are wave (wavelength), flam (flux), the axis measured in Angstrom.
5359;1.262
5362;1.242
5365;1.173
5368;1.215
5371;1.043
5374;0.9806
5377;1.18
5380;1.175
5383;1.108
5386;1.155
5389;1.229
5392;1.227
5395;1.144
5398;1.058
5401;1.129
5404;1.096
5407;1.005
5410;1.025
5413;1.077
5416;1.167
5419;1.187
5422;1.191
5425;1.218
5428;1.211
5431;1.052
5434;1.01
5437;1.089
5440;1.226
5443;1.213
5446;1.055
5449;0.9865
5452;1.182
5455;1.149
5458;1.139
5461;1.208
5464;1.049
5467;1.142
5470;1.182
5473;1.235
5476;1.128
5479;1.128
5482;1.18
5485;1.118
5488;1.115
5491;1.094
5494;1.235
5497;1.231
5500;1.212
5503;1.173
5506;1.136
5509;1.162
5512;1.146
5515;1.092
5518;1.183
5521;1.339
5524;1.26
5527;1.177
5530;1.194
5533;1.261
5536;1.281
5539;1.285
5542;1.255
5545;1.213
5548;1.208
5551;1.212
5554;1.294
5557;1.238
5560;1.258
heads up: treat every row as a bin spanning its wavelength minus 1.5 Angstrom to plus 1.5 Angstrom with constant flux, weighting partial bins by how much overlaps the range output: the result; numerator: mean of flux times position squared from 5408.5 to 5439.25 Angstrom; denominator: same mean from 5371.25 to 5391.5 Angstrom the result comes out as 1.0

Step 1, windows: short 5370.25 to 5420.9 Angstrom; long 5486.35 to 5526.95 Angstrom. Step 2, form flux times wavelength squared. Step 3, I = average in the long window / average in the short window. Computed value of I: 1.10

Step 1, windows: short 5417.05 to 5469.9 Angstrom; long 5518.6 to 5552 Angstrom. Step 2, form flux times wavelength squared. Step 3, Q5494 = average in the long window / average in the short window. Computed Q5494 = 1.13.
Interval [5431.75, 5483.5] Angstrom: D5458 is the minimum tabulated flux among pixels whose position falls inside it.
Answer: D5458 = 0.9865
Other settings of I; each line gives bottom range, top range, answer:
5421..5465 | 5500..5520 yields 1.05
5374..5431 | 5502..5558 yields 1.12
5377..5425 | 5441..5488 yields 1.03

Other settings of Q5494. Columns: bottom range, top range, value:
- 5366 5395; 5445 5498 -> 1.03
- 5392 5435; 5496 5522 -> 1.10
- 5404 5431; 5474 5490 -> 1.03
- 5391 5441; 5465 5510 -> 1.06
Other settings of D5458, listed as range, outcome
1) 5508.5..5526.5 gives 1.092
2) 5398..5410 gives 1.005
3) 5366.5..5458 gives 0.9806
